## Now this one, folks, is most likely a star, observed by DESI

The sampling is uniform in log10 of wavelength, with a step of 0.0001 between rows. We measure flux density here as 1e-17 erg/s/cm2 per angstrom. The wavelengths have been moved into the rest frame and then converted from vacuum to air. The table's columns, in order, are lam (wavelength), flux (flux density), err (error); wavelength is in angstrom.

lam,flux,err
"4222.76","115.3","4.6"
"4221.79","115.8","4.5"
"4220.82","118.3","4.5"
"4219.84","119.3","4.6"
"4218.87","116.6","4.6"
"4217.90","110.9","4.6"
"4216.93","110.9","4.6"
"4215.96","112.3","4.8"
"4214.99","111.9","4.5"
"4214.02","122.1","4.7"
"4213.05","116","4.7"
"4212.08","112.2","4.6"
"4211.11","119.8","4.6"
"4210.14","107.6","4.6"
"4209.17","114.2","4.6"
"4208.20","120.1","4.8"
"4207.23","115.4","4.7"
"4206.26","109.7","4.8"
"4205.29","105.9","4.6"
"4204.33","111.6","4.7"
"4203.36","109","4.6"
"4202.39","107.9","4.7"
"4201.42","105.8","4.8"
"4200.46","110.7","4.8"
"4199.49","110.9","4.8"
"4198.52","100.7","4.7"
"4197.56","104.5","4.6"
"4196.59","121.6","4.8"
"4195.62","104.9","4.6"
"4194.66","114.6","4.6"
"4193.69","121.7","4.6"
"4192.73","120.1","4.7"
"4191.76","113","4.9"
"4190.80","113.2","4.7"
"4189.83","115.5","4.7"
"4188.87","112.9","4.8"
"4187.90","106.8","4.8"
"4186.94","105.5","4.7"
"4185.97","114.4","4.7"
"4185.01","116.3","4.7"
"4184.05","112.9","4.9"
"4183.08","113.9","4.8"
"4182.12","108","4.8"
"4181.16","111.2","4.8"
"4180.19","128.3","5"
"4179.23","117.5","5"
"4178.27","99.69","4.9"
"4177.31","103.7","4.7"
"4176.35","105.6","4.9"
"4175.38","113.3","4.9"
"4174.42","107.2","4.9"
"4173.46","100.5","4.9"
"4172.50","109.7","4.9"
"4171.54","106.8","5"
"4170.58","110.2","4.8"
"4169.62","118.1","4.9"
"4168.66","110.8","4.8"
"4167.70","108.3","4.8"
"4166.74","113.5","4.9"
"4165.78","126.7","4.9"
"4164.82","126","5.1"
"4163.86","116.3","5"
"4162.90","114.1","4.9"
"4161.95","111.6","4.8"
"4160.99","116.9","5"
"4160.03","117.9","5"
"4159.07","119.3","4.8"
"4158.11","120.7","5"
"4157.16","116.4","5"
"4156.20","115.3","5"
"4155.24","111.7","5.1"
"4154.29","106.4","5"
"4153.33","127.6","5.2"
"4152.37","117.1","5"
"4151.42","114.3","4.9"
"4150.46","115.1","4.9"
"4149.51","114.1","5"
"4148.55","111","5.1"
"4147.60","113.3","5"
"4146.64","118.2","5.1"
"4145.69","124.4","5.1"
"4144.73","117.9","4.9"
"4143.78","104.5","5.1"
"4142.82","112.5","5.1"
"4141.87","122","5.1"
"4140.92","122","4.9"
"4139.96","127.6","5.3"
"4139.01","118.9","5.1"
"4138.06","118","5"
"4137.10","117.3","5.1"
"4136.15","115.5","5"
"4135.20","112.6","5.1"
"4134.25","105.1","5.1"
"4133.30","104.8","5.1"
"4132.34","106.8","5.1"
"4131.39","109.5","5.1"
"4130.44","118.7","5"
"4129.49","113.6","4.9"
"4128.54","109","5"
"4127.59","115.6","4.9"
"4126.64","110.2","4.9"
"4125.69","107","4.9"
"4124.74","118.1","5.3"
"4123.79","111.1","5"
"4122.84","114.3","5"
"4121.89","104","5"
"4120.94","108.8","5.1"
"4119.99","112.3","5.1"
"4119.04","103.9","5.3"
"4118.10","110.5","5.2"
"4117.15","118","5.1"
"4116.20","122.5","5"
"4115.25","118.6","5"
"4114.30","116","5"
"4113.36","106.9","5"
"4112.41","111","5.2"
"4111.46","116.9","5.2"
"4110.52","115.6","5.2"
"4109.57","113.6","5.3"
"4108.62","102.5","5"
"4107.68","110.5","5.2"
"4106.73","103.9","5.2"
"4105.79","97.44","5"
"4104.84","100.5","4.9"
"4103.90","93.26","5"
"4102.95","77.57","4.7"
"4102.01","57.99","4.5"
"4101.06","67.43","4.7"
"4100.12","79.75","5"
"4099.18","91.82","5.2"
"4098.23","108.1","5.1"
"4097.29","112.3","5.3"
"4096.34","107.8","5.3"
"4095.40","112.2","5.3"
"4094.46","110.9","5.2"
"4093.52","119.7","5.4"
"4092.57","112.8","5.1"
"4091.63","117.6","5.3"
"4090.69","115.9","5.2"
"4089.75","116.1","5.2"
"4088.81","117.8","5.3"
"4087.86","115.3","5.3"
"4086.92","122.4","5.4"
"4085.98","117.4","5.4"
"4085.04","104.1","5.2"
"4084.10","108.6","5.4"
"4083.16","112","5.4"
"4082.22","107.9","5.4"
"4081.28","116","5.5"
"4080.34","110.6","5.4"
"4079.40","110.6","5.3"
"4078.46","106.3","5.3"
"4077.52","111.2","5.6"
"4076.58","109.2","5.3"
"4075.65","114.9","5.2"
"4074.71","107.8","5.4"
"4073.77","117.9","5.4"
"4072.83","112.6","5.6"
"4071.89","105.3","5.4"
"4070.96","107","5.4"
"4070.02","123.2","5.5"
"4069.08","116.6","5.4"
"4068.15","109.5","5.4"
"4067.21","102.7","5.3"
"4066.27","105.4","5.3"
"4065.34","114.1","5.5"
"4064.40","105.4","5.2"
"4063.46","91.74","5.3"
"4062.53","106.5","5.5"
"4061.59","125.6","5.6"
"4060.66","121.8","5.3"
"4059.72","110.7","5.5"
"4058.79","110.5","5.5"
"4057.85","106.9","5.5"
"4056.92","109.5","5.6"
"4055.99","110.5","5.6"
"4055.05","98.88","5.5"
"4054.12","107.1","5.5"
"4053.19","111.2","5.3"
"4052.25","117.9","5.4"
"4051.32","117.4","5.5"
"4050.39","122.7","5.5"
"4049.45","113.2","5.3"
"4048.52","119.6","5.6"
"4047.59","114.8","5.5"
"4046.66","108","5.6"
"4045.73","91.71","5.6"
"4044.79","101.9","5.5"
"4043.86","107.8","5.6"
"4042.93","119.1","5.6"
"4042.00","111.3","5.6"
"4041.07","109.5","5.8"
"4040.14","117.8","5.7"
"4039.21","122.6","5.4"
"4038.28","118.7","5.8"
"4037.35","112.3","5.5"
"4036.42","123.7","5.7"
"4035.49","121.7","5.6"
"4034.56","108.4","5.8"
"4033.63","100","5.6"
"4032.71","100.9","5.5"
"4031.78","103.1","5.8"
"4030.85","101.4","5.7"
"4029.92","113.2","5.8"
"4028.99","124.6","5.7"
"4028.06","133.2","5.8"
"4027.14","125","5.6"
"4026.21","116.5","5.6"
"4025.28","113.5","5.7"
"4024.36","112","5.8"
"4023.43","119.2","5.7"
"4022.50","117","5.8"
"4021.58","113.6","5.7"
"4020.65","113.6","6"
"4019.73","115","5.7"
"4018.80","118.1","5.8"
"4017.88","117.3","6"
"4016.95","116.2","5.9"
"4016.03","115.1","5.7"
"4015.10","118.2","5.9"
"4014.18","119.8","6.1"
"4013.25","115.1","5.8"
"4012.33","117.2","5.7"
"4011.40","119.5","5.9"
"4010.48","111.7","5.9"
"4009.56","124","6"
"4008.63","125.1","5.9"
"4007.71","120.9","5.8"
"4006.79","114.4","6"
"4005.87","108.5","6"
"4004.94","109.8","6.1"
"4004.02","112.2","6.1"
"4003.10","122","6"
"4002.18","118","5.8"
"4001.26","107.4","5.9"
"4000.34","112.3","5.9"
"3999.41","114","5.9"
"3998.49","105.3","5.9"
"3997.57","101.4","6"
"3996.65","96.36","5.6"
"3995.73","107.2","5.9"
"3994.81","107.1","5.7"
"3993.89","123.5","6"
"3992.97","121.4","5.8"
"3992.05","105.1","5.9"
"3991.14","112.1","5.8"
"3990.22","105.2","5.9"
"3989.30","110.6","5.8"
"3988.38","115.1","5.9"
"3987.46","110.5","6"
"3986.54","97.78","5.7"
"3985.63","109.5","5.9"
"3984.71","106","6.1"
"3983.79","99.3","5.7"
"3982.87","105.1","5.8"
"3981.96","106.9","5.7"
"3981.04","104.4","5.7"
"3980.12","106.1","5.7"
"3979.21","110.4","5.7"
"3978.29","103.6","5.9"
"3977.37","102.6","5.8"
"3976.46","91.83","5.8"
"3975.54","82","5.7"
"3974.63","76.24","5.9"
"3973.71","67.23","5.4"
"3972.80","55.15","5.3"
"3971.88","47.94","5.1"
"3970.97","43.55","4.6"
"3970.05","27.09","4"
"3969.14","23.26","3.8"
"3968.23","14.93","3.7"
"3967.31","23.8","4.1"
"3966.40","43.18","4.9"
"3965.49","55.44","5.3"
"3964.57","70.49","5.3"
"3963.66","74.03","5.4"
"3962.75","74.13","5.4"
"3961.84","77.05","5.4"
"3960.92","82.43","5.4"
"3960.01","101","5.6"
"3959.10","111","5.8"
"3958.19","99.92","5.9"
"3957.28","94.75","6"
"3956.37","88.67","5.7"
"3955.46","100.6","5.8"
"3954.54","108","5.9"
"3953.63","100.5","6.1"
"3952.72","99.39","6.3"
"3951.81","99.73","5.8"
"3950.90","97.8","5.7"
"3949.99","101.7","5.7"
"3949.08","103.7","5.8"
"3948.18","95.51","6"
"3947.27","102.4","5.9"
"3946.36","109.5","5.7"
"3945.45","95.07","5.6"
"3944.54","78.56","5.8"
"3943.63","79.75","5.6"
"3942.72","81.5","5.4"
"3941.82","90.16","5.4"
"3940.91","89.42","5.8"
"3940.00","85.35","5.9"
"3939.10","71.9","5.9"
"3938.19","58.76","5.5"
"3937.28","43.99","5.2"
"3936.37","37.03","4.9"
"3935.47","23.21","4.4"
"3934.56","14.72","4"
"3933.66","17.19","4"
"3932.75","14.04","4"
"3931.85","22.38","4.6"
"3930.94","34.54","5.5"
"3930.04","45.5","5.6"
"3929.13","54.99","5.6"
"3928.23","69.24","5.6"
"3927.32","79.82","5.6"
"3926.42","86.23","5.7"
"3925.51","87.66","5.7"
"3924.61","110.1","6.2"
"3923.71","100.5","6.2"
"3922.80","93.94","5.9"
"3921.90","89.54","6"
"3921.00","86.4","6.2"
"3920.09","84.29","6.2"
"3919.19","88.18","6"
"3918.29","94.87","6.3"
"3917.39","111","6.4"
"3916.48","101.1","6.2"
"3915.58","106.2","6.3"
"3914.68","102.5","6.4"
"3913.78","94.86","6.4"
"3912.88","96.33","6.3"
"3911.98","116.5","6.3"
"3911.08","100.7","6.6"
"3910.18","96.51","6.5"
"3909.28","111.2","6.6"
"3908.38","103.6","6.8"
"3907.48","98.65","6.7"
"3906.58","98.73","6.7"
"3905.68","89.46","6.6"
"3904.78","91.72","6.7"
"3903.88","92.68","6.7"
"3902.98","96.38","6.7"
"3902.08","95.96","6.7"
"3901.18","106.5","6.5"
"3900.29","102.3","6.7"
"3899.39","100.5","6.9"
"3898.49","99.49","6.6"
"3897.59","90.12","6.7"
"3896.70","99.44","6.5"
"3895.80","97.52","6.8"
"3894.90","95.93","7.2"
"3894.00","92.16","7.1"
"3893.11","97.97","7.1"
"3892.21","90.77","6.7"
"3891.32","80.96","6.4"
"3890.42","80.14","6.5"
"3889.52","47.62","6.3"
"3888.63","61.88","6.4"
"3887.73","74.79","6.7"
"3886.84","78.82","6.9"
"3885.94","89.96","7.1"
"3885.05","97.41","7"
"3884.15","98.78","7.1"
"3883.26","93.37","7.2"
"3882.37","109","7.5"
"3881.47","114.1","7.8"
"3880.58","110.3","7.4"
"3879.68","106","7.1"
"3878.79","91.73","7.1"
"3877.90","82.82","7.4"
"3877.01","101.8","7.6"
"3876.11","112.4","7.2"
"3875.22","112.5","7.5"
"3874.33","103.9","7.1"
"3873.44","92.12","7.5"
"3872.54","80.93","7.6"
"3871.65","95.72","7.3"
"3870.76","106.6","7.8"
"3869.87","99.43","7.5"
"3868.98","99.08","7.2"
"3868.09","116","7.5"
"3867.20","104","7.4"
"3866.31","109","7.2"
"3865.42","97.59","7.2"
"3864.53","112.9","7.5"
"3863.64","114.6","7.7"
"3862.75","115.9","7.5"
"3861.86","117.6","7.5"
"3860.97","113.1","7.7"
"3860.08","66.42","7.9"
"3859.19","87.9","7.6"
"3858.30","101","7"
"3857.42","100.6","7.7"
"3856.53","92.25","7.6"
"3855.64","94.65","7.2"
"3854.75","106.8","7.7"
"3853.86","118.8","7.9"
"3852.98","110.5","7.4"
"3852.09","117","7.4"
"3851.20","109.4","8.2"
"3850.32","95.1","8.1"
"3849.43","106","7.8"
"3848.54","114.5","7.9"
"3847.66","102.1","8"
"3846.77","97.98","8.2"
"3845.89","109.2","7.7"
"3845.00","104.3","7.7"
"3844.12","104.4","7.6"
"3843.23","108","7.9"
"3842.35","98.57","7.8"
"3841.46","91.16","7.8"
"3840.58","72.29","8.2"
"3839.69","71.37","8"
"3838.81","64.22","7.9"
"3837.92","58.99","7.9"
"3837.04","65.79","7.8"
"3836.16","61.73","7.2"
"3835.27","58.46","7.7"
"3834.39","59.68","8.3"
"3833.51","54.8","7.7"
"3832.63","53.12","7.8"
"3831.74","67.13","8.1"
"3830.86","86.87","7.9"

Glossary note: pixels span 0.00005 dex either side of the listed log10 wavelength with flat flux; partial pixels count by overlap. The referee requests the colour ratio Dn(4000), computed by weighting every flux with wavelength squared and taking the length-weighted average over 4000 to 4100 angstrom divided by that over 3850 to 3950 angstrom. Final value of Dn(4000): 1.35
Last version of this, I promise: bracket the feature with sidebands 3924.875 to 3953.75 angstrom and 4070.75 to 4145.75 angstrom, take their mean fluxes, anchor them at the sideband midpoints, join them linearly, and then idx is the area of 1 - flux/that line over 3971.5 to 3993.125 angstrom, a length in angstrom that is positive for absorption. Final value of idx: -4.50 angstrom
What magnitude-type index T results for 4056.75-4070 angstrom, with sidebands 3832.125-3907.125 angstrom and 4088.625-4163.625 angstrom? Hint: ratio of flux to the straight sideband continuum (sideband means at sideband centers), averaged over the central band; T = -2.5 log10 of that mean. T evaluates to -0.03 mag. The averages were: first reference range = 94.3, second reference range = 111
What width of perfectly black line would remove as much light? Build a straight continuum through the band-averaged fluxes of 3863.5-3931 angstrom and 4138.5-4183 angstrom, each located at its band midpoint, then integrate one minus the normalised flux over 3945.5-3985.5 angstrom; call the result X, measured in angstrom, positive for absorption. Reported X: 6.36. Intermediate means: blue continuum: 94.4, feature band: 83.8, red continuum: 115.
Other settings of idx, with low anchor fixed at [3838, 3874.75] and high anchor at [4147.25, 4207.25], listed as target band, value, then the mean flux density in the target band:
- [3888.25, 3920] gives 2.2 angstrom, 95.1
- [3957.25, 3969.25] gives 4.2 angstrom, 67.8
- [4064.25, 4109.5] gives 0.9 angstrom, 107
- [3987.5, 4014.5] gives -1.9 angstrom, 113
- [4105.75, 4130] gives -0.2 angstrom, 112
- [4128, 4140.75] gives -0.3 angstrom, 114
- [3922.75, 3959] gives 9.3 angstrom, 76.9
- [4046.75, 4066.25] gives -0.6 angstrom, 112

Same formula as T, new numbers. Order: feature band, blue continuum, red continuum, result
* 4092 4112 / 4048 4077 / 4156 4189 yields 0.12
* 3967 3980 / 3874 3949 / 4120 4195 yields 0.41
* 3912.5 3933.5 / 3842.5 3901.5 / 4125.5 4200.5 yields 0.26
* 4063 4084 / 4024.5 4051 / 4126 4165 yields 0.04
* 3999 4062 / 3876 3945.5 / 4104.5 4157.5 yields -0.14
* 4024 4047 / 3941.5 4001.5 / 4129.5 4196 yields -0.15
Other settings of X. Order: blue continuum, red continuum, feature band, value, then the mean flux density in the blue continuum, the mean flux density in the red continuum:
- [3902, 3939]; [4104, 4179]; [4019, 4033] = -2.9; 78.7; 113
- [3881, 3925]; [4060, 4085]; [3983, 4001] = -0.9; 94.9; 111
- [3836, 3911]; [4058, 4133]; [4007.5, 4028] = -2.6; 96.6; 109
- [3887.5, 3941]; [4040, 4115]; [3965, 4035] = -3.8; 81.7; 109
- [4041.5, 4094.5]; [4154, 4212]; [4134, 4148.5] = -0.6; 112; 113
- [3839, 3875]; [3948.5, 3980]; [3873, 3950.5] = 2.9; 101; 78.4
